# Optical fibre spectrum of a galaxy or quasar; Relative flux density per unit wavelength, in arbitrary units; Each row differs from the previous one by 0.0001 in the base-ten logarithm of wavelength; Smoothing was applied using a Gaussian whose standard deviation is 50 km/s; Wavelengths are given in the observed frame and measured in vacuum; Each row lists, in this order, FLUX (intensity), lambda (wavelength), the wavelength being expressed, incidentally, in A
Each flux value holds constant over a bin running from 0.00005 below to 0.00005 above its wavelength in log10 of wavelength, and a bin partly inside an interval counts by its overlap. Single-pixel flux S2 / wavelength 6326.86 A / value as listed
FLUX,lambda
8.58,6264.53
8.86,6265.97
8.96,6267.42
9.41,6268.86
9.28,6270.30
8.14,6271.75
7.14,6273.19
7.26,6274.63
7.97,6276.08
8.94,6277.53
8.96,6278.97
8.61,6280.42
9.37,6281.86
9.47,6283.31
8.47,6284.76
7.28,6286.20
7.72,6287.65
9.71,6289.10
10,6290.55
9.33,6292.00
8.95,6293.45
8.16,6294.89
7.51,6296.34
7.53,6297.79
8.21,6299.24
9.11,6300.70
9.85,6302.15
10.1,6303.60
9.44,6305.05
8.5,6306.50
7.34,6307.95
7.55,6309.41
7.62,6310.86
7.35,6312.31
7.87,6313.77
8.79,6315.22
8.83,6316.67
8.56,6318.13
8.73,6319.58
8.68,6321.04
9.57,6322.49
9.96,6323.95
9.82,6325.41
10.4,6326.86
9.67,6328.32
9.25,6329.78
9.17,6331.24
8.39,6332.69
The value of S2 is 10.4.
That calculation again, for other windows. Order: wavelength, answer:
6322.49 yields 9.57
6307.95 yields 7.34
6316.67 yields 8.83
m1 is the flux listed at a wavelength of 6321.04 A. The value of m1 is 8.68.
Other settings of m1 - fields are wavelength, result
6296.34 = 7.51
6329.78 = 9.25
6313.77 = 7.87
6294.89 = 8.16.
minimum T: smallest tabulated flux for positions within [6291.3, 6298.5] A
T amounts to 7.51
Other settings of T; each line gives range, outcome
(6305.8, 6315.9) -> 7.34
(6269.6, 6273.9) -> 7.14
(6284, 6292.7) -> 7.28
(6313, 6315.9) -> 7.87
